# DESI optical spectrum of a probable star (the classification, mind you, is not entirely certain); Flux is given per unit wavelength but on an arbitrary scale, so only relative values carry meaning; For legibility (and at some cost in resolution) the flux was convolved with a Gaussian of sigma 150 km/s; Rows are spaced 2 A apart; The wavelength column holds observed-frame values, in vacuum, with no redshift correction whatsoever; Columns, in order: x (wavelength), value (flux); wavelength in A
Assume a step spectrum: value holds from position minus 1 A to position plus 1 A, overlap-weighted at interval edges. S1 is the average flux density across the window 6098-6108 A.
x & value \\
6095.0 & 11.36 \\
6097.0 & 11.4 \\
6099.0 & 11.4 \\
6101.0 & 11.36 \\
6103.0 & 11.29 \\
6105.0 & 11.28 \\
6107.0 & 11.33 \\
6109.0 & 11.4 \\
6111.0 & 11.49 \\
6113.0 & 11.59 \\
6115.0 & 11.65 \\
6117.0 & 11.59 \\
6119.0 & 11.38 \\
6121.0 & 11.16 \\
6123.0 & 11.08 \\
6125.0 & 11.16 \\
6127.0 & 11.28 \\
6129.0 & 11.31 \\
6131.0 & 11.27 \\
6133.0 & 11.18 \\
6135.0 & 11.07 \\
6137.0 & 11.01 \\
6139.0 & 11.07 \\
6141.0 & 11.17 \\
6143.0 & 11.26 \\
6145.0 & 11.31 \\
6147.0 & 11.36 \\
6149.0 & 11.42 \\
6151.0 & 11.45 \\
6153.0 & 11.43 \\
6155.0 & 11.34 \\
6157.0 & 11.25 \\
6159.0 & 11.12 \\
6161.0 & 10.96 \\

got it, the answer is 11.3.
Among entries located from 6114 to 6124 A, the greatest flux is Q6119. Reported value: 11.65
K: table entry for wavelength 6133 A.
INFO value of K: 11.18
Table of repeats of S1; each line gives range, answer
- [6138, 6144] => 11.2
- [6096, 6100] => 11.4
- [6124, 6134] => 11.2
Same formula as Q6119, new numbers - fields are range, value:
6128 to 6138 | 11.31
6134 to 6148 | 11.36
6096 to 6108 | 11.4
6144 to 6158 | 11.45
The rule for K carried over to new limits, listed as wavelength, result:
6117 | 11.59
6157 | 11.25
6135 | 11.07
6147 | 11.36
